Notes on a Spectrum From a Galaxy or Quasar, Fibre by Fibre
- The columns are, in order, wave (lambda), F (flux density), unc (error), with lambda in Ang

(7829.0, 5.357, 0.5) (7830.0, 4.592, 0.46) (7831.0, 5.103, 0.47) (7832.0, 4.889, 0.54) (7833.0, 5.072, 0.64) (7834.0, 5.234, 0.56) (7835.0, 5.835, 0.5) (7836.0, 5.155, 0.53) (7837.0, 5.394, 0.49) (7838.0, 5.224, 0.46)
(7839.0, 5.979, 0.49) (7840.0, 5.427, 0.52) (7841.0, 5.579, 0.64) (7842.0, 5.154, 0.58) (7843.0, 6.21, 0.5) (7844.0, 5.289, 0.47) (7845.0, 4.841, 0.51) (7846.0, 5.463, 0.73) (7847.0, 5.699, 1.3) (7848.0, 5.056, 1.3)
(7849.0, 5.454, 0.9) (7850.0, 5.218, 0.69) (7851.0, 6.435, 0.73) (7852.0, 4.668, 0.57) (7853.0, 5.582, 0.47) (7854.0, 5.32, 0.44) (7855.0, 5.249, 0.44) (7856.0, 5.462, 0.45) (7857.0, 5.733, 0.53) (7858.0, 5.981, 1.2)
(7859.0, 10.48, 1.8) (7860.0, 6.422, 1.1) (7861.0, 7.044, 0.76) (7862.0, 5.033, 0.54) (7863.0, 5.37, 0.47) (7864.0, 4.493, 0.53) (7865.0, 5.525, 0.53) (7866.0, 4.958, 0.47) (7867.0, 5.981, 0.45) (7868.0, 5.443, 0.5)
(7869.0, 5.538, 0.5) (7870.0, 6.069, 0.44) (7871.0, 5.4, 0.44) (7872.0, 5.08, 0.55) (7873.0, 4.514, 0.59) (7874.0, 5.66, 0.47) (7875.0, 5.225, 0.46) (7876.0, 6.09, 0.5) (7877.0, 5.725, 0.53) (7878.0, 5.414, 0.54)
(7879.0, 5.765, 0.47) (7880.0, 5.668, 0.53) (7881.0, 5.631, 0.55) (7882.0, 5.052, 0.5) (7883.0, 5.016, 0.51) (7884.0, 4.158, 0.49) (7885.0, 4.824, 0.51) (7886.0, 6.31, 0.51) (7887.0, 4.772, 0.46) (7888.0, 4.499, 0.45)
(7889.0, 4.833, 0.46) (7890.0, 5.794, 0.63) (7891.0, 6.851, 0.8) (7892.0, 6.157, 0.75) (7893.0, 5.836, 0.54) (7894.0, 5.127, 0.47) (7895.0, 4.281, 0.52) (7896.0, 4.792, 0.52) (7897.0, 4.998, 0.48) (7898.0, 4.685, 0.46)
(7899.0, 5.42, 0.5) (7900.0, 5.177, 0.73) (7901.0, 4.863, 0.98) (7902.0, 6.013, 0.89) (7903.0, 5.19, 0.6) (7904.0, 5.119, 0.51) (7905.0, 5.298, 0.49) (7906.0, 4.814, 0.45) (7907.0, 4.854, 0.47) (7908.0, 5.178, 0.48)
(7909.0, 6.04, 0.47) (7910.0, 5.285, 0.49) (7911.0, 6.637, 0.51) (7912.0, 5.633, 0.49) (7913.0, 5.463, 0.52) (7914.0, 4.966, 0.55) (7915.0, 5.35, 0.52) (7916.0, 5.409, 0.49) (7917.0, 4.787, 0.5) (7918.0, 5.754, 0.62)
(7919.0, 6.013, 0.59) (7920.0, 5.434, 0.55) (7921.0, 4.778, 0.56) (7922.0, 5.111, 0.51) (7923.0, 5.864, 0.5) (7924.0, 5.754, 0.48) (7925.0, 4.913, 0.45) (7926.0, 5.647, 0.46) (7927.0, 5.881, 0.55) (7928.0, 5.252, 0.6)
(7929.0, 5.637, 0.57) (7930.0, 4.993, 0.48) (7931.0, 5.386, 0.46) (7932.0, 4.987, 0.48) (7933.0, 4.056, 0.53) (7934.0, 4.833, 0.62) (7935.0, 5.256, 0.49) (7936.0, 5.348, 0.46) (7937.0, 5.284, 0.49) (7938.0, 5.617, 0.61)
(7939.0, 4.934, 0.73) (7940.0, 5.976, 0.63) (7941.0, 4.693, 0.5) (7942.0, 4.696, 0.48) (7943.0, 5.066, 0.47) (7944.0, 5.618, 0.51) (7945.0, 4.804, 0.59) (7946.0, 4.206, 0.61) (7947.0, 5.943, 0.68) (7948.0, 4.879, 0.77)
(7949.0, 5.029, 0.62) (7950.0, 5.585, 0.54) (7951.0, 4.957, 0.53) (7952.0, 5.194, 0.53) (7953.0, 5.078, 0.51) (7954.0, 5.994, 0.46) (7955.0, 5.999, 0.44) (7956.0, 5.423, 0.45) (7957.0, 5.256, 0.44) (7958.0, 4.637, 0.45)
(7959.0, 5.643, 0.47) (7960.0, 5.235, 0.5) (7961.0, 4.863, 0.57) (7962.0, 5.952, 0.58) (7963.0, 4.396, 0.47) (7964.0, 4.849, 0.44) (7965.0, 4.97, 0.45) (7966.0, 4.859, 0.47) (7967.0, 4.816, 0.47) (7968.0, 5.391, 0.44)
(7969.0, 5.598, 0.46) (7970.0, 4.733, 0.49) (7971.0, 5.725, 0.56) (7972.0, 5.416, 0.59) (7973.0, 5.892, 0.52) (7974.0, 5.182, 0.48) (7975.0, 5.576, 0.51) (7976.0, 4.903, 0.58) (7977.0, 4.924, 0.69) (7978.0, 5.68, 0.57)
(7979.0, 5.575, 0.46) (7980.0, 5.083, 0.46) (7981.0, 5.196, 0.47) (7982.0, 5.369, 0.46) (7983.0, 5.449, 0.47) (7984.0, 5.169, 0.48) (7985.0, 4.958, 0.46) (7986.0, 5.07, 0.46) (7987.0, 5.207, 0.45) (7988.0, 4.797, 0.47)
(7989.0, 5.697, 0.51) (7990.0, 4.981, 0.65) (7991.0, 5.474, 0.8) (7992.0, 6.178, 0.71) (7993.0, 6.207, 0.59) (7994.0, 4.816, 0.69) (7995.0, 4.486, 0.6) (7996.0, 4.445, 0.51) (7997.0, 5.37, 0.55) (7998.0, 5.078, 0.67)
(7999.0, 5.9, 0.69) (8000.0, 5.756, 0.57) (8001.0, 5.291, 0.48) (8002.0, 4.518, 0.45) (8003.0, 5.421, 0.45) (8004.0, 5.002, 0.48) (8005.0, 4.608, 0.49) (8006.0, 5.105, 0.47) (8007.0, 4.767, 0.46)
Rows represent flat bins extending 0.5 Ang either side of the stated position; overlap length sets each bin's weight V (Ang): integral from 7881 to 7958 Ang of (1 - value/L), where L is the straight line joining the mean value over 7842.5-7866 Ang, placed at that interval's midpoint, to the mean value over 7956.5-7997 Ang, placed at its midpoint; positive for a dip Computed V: 2.6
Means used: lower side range 5.72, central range 5.27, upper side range 5.22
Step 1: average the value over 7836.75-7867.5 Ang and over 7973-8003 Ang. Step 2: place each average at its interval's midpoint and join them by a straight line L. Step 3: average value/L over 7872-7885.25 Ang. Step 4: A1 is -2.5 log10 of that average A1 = 0.06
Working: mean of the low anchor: 5.67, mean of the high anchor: 5.27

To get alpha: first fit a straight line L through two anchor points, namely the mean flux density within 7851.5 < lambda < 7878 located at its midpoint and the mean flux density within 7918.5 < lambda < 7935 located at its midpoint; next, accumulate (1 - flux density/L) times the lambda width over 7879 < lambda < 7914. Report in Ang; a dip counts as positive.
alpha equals 1.12 Ang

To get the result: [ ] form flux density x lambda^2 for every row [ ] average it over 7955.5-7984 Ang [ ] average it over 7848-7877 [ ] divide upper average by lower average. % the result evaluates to 0.9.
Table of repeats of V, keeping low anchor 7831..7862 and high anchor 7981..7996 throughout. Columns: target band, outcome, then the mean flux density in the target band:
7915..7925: 0.08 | 5.4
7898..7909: 0.58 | 5.21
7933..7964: 1.01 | 5.19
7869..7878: 0.18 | 5.47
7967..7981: -0.12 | 5.33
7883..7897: 0.77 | 5.23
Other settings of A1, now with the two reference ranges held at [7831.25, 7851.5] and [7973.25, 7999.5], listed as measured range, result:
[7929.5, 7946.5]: 0.06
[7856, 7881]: -0.07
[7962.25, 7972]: 0.04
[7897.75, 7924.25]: 0.00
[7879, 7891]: 0.03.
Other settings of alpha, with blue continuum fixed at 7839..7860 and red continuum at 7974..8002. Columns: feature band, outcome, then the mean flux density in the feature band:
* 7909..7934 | 0.5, 5.38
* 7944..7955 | 0.4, 5.23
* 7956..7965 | 0.4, 5.11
